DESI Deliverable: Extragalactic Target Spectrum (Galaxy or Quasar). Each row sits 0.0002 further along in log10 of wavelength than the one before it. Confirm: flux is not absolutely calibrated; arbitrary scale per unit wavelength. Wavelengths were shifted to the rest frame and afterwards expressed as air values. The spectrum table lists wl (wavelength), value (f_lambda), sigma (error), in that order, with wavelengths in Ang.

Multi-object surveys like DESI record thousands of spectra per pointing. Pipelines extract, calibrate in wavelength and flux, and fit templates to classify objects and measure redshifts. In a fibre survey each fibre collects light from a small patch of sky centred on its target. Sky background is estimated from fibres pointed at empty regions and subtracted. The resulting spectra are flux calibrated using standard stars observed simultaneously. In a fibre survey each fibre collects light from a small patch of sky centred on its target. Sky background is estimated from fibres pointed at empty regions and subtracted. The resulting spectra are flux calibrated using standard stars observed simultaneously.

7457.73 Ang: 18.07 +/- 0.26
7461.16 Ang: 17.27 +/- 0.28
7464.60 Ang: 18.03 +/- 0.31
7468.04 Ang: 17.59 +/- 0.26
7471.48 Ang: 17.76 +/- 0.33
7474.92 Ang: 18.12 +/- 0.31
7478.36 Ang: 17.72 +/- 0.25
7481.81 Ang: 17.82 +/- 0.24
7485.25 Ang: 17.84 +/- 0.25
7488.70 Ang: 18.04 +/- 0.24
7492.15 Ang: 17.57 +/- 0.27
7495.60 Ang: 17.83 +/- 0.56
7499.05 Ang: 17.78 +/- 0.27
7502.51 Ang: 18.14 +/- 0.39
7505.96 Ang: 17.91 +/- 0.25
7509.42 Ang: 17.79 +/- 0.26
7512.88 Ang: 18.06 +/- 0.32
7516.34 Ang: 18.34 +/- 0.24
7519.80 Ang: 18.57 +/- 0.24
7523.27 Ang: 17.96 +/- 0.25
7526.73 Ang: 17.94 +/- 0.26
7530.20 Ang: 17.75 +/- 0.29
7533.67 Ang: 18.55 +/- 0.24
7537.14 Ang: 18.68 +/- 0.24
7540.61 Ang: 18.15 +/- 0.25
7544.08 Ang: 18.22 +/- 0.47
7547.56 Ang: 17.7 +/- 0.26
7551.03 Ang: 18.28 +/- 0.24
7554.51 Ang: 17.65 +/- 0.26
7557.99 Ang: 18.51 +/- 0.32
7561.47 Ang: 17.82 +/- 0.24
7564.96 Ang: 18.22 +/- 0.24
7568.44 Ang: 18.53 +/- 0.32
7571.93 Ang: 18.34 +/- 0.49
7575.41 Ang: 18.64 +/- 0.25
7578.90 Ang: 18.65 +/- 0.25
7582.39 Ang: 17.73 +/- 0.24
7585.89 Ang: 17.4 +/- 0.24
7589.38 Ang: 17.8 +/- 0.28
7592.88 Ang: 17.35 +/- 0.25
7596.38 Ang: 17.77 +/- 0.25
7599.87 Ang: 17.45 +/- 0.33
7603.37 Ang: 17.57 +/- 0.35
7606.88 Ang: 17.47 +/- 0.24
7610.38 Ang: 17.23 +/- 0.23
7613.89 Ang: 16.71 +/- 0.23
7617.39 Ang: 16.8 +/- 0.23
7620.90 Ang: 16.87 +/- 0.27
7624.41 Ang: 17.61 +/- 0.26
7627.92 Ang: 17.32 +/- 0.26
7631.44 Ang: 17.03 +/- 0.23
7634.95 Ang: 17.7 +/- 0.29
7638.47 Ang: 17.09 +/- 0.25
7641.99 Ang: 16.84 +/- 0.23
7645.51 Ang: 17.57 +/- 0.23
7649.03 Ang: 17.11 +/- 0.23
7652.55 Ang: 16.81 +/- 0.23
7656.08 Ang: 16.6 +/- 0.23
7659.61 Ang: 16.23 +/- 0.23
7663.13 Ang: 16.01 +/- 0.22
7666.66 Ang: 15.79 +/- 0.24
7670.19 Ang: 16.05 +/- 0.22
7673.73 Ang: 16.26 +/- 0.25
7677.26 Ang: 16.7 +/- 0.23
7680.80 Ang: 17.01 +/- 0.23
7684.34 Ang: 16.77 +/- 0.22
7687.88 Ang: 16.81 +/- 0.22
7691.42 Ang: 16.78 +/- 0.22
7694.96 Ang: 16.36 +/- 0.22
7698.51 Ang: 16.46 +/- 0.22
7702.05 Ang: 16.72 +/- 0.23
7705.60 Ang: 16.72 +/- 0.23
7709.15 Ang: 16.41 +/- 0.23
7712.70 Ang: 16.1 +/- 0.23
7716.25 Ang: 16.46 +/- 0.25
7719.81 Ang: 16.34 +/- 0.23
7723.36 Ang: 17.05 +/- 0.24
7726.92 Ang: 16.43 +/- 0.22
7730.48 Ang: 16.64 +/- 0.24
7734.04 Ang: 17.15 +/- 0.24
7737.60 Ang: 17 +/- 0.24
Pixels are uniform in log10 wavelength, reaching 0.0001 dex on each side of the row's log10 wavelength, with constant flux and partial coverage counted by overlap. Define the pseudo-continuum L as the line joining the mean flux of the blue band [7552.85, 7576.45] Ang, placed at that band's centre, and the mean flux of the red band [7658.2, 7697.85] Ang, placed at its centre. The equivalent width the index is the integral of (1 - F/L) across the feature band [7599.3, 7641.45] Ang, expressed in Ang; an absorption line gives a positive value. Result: 0.3 Ang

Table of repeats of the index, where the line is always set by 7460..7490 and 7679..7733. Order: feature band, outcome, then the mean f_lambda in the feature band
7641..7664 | 0.2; 16.8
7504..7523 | -0.6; 18.1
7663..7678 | 0.6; 16.1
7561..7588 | -1.4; 18.2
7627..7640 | -0.2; 17.3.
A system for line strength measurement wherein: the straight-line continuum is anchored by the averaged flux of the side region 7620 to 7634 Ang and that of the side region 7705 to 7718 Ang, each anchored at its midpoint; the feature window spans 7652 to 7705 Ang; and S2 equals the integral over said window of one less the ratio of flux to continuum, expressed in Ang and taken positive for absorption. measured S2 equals 0.8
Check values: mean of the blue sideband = 17.3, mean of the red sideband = 16.4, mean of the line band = 16.5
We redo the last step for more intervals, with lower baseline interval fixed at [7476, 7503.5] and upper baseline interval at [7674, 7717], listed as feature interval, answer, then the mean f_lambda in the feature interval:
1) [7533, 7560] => -1.1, 18.2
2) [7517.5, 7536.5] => -0.6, 18.2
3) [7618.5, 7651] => -0.5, 17.2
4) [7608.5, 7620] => 0.1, 16.9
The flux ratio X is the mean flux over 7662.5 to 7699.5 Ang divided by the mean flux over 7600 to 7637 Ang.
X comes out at 1.0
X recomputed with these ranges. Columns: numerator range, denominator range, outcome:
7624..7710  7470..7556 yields 0.93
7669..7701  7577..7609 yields 0.94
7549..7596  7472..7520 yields 1.01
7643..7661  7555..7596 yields 0.93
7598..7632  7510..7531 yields 0.95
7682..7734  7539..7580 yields 0.91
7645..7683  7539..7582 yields 0.91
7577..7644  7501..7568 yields 0.96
